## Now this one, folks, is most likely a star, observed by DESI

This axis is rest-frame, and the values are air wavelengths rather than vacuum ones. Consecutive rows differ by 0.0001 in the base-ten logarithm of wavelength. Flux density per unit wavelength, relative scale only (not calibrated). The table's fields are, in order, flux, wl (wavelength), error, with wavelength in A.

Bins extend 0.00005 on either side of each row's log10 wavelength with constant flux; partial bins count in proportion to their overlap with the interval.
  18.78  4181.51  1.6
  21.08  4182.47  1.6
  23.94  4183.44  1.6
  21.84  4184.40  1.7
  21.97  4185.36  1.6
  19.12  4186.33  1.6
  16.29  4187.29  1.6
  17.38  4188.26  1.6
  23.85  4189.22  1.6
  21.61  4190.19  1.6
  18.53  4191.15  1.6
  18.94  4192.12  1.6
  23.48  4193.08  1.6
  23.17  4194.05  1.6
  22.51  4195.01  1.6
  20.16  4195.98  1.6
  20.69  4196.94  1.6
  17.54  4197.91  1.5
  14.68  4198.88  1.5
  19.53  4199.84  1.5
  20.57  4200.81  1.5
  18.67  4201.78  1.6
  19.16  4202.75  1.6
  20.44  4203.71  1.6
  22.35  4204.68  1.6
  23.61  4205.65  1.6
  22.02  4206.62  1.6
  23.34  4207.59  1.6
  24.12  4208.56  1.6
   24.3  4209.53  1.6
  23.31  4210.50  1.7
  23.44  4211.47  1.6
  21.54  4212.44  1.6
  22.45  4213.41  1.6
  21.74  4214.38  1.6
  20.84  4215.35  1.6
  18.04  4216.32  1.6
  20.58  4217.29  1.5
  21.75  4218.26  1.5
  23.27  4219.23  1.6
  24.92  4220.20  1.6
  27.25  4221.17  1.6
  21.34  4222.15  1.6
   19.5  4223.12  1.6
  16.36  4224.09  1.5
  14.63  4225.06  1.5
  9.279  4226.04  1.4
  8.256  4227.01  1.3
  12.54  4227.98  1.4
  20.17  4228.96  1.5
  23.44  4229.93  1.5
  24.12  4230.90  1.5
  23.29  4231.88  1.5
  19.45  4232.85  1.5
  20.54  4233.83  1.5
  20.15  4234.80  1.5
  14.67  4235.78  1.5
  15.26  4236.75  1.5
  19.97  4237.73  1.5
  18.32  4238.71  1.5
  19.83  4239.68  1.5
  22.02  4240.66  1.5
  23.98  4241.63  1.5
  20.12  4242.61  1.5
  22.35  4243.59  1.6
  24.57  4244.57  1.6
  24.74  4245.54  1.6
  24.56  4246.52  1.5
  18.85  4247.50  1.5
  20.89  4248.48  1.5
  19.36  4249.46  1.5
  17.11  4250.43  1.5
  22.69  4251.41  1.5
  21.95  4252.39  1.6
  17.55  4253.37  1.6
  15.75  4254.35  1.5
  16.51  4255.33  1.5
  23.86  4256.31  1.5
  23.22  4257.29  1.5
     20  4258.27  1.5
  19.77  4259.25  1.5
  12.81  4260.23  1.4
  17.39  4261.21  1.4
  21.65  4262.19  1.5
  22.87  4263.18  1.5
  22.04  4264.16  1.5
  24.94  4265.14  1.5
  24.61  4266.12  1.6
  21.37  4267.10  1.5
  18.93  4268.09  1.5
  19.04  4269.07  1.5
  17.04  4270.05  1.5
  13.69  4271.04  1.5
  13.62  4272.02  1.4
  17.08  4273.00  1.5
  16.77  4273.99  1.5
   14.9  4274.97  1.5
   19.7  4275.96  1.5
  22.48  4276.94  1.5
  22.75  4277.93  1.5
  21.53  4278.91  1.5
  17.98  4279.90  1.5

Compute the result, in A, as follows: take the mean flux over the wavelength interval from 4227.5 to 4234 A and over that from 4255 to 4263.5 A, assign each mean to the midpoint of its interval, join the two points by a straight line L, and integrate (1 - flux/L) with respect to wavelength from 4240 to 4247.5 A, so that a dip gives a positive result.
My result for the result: -1.0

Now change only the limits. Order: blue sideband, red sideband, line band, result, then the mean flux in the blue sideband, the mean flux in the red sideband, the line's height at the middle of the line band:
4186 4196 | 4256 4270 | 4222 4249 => 1.7 A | 20.5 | 20.7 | 20.6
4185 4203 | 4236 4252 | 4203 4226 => -1.4 A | 19.9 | 20.8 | 20.3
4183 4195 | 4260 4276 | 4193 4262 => -1.4 A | 20.9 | 18.8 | 19.9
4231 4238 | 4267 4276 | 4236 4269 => -4.5 A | 19.3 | 16.9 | 18.1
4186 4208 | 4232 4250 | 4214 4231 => 1.1 A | 20.3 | 20.6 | 20.5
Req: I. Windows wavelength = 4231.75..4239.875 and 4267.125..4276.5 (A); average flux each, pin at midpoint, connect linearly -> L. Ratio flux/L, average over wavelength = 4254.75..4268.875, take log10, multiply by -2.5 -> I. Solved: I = -0.18 mag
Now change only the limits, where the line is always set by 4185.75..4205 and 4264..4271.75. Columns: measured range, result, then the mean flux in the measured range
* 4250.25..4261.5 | 0.04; 19.1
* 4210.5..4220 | -0.09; 21.7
